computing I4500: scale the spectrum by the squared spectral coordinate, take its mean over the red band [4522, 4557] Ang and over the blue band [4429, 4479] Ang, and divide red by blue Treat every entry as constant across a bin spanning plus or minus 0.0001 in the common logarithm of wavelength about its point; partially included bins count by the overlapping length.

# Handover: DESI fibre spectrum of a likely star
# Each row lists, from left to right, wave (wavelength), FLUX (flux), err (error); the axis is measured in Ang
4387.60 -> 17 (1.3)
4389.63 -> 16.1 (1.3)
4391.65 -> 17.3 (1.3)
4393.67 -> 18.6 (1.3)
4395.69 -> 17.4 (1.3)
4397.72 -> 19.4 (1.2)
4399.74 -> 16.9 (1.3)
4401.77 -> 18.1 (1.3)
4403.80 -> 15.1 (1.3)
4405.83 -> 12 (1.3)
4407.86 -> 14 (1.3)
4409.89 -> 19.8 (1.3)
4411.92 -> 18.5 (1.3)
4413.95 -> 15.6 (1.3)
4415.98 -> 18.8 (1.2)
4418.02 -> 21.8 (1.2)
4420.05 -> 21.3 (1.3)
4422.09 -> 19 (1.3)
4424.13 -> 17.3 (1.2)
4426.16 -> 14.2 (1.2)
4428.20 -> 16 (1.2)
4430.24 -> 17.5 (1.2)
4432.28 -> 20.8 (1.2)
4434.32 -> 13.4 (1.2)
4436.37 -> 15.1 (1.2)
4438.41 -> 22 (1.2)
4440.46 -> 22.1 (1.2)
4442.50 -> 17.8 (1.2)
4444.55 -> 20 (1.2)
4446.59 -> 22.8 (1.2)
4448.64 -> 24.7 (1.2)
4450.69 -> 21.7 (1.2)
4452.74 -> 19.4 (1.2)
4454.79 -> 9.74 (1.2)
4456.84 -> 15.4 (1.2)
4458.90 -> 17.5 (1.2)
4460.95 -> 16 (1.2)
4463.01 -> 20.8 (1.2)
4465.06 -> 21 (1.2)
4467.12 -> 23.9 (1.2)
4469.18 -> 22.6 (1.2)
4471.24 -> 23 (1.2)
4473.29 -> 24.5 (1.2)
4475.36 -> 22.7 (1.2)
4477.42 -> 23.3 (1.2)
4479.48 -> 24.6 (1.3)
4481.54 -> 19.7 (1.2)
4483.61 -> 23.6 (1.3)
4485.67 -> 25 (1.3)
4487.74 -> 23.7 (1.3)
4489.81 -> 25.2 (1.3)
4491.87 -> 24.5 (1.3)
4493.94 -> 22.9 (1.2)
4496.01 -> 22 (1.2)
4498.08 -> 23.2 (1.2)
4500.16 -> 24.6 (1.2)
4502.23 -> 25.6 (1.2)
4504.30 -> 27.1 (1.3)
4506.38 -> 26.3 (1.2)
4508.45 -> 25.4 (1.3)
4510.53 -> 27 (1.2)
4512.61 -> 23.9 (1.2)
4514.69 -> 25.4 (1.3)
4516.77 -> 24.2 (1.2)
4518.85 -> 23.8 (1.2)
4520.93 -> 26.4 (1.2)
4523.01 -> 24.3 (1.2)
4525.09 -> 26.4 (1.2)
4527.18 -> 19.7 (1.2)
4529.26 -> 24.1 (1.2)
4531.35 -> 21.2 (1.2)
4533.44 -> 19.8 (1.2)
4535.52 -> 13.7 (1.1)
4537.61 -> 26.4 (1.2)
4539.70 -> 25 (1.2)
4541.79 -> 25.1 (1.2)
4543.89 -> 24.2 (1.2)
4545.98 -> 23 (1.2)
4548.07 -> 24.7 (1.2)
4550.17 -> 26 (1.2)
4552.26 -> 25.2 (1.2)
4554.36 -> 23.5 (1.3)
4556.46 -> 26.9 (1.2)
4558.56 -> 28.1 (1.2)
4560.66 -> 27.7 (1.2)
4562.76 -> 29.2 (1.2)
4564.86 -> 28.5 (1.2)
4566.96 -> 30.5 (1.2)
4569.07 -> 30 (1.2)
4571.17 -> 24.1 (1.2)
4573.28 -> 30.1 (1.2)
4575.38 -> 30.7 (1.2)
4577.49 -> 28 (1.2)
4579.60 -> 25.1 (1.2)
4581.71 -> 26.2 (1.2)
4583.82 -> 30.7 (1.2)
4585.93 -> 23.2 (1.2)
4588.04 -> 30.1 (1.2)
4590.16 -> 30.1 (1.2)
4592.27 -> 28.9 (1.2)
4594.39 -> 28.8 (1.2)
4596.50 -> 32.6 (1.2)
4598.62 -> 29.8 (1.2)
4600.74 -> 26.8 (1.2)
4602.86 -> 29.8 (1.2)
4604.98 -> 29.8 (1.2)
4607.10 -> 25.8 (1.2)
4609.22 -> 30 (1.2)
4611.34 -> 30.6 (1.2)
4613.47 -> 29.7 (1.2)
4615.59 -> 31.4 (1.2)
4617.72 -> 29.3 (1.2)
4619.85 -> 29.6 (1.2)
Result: 1.22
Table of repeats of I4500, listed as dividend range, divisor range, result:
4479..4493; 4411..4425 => 1.29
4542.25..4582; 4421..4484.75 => 1.43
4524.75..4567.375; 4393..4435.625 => 1.50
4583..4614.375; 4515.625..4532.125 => 1.26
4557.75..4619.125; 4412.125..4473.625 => 1.61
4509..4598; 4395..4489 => 1.41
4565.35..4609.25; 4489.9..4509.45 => 1.20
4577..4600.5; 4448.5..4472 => 1.55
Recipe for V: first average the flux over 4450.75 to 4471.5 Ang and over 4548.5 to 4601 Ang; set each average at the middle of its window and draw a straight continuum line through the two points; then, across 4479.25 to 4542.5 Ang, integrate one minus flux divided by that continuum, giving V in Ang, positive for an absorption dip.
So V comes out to -3.0 Ang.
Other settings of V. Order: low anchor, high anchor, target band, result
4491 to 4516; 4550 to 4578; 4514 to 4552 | 3.9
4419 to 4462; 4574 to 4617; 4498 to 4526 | -2.6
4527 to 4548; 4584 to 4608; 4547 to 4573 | -2.3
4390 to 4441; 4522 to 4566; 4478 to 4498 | -1.9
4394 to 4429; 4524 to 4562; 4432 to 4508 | -4.6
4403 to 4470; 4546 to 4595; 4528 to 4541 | 1.7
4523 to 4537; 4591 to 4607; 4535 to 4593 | -3.5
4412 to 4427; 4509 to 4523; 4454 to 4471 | 2.1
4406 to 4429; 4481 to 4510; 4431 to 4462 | 2.3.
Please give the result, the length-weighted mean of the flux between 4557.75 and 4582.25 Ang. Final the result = 28.2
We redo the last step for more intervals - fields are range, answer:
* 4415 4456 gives 18.8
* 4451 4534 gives 22.8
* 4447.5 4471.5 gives 19.5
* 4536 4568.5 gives 26.1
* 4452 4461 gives 15.4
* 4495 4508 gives 24.8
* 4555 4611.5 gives 28.5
